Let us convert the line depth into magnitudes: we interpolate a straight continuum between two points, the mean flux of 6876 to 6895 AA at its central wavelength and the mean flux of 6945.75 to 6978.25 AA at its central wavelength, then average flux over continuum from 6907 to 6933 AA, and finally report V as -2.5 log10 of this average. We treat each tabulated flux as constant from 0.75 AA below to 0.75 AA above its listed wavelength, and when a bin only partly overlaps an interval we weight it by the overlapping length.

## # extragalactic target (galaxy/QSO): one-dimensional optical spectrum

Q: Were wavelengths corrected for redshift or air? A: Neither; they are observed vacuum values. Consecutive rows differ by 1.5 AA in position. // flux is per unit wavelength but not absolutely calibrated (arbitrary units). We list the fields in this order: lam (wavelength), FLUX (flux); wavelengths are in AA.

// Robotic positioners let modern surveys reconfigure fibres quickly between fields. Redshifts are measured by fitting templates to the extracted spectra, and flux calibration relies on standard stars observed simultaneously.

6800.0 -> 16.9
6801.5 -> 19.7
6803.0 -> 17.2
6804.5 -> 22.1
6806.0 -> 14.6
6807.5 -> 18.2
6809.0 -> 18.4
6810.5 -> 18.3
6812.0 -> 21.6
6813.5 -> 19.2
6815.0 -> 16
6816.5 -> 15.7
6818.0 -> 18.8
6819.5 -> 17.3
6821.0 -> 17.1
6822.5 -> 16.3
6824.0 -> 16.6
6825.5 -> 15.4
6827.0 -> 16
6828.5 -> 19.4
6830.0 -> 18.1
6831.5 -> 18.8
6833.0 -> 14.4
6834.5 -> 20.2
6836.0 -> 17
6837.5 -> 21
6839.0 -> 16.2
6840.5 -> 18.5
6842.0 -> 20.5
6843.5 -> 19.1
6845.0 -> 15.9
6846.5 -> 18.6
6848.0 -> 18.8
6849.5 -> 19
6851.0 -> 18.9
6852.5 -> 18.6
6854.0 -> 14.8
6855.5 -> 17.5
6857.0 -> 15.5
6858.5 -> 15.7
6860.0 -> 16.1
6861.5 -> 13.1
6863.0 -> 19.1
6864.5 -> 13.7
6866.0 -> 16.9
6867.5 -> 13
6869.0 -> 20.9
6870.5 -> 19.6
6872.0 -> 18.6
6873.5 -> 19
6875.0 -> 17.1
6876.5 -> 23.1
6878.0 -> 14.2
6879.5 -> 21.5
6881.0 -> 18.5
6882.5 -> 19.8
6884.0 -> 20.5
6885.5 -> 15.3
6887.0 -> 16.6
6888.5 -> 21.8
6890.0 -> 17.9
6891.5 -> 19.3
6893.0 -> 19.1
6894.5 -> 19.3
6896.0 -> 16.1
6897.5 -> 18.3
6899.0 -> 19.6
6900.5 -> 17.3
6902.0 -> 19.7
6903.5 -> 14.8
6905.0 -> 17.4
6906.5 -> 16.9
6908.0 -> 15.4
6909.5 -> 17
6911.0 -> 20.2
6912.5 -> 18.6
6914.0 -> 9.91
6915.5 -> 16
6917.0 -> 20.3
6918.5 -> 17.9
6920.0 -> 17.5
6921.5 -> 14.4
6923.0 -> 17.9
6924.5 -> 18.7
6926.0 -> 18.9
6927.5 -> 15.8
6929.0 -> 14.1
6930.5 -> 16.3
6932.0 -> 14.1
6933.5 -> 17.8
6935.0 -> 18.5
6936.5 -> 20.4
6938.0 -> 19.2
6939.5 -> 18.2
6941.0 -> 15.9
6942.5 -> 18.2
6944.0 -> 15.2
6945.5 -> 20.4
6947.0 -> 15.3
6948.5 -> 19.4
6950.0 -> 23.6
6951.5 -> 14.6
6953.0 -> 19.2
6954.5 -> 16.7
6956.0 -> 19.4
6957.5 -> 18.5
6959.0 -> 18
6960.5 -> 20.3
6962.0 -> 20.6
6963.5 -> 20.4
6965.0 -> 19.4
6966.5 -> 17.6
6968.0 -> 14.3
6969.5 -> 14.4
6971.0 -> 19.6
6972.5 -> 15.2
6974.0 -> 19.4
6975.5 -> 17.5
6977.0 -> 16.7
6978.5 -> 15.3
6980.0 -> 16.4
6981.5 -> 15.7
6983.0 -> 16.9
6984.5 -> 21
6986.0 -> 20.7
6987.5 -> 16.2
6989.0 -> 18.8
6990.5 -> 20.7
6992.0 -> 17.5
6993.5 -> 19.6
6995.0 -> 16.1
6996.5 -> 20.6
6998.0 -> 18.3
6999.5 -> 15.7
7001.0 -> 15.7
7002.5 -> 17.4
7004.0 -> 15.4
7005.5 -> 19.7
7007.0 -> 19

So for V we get 0.12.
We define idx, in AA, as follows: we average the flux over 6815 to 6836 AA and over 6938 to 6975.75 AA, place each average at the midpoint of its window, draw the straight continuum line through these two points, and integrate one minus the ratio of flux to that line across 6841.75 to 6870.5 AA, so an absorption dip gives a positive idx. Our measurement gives 0.4 AA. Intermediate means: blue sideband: 17.2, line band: 17.1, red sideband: 18.1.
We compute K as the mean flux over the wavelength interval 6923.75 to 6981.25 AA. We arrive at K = 17.7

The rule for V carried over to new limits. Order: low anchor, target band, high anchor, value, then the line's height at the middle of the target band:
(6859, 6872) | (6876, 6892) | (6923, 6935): -0.13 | 16.7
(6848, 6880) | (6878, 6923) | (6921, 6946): -0.03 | 17.4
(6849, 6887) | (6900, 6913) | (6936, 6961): 0.03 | 17.9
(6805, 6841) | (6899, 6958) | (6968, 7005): 0.01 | 17.5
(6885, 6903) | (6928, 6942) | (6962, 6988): 0.05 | 17.9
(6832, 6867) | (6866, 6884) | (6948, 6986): -0.07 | 17.5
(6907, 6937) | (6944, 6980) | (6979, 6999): -0.02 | 17.7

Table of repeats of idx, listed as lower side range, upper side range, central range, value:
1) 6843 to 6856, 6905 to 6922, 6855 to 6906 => -1.4 AA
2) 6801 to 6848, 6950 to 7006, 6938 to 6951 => -0.3 AA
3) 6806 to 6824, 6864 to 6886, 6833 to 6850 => -0.5 AA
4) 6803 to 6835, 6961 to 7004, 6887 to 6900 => -0.8 AA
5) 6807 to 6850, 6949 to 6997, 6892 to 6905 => 0.0 AA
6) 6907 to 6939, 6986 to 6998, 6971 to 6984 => 1.0 AA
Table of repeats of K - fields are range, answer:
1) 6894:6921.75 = 17.2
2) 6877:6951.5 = 17.7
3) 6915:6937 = 17.2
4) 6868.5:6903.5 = 18.7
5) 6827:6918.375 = 17.8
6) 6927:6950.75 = 17.7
